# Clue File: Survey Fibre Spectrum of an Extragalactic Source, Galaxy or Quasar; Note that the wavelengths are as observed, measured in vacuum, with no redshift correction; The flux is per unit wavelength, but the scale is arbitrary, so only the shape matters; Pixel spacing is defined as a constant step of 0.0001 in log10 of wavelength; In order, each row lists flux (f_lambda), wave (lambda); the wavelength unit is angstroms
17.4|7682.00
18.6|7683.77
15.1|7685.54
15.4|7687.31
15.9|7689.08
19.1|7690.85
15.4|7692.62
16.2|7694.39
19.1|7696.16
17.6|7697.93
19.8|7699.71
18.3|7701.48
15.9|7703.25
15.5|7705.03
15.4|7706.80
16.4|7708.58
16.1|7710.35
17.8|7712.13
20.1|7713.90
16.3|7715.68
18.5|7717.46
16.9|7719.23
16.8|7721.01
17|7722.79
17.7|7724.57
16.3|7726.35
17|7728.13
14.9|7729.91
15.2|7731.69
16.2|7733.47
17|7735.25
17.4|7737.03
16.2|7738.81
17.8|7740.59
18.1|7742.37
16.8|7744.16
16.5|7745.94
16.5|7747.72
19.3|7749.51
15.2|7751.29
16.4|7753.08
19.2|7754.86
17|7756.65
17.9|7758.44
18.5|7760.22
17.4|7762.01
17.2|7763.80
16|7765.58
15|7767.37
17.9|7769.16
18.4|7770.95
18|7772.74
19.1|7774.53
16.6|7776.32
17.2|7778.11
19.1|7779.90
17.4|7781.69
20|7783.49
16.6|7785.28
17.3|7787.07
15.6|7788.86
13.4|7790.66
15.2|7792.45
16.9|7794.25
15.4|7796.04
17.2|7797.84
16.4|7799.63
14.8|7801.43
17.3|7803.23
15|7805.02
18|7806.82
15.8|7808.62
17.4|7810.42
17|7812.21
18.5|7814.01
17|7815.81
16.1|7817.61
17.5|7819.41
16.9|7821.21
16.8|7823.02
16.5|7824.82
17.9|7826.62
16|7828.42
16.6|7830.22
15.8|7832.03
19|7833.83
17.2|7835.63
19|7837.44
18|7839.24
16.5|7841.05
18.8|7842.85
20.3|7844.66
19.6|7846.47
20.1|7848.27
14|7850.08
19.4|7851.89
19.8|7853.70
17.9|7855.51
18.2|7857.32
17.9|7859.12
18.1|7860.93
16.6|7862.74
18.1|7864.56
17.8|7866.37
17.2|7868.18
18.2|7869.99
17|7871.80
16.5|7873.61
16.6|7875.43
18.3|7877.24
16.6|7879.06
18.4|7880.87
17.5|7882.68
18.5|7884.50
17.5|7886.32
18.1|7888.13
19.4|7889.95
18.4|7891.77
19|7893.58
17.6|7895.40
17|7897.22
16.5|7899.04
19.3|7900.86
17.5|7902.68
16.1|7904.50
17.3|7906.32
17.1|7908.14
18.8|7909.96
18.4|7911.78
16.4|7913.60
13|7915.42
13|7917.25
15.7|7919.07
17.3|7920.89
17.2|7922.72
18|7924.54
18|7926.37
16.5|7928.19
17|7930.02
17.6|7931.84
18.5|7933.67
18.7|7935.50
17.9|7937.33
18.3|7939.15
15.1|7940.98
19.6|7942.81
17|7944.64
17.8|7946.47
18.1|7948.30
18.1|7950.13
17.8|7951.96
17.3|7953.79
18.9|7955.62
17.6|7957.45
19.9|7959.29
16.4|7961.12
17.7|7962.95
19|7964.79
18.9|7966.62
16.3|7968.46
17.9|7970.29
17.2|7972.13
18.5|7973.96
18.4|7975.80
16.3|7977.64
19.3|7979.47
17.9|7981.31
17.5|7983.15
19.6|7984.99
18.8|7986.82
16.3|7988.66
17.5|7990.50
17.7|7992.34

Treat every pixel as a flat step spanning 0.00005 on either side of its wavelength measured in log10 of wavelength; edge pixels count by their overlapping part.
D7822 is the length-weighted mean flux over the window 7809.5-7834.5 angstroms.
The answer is 17.1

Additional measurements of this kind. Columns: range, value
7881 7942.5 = 17.4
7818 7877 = 17.7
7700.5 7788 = 17.2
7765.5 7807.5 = 16.8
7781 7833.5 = 16.7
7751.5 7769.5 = 17.2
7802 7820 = 16.9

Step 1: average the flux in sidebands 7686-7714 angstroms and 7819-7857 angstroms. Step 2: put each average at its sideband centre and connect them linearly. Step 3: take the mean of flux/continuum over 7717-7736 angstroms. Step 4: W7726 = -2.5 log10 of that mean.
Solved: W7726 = 0.034 mag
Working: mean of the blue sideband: 17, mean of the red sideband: 17.8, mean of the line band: 16.6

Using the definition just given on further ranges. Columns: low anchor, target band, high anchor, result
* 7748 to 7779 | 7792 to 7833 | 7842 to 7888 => 0.07 mag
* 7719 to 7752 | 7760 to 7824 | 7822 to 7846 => 0.02 mag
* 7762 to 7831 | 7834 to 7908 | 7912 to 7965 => -0.05 mag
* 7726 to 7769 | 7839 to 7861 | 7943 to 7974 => -0.06 mag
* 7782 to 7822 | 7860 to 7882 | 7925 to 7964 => -0.02 mag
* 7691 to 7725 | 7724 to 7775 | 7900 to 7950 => 0.01 mag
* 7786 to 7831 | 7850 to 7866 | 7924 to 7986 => -0.06 mag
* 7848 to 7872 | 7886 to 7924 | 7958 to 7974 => 0.04 mag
